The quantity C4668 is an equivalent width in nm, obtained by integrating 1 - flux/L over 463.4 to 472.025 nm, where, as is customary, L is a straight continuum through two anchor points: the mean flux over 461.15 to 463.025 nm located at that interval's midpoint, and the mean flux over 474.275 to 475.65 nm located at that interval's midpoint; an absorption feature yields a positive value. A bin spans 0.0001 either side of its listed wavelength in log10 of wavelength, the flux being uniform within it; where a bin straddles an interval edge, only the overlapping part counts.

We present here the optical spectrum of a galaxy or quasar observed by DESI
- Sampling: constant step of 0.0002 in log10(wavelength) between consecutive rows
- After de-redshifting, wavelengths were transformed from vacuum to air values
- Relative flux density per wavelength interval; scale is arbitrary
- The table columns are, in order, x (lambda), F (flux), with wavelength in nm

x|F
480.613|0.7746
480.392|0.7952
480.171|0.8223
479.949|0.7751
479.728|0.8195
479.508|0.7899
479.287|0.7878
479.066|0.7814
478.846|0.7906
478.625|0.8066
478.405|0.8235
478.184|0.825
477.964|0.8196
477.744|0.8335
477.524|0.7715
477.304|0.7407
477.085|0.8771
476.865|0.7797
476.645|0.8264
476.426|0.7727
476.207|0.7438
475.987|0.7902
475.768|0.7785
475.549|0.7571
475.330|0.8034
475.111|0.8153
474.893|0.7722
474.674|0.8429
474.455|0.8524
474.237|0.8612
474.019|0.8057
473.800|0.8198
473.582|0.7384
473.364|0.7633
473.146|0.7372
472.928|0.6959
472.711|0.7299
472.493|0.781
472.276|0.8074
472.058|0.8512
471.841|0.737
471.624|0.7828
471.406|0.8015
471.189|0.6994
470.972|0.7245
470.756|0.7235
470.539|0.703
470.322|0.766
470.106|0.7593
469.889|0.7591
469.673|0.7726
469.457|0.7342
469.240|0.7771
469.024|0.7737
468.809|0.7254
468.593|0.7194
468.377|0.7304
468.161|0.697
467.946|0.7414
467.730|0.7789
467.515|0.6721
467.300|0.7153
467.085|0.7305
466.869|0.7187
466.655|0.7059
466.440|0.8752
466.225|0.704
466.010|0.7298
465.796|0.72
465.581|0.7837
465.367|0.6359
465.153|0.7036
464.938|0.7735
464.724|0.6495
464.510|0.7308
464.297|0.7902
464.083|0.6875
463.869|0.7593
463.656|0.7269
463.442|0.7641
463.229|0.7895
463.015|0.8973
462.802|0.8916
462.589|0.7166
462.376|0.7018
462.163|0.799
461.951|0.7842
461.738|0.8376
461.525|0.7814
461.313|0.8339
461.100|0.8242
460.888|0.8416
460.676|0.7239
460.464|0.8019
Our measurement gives 0.72 nm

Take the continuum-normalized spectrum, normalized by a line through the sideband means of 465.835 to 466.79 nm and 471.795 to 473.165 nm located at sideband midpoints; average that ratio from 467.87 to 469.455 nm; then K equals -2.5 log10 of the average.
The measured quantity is 0.03 mag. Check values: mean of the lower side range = 0.751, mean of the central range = 0.737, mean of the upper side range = 0.766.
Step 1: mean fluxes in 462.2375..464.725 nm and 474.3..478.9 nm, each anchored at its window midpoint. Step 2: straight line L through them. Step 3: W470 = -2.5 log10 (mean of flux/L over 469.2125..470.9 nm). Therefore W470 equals 0.050 mag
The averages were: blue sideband 0.764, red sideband 0.802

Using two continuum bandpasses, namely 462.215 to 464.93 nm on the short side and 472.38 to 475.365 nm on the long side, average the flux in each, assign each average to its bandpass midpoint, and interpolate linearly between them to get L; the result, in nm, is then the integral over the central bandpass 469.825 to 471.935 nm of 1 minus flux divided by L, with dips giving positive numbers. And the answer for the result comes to 0.09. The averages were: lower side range 0.76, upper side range 0.787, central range 0.745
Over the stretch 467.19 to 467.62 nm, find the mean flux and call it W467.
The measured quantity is 0.695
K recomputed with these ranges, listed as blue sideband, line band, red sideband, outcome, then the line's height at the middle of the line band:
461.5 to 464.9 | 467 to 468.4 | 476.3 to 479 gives 0.082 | 0.78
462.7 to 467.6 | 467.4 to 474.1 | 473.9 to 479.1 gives 0.032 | 0.774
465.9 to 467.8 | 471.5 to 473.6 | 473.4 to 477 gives 0.020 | 0.778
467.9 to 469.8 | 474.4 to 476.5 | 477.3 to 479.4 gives -0.012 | 0.783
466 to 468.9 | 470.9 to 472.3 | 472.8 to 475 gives -0.003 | 0.768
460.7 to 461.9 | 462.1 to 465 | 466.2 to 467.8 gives 0.032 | 0.785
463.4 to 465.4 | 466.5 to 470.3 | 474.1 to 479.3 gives 0.016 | 0.749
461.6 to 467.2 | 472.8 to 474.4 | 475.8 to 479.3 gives 0.011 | 0.785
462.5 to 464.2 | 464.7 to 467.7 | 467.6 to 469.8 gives 0.051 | 0.761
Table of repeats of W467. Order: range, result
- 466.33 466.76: 0.79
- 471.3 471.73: 0.791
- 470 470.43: 0.764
